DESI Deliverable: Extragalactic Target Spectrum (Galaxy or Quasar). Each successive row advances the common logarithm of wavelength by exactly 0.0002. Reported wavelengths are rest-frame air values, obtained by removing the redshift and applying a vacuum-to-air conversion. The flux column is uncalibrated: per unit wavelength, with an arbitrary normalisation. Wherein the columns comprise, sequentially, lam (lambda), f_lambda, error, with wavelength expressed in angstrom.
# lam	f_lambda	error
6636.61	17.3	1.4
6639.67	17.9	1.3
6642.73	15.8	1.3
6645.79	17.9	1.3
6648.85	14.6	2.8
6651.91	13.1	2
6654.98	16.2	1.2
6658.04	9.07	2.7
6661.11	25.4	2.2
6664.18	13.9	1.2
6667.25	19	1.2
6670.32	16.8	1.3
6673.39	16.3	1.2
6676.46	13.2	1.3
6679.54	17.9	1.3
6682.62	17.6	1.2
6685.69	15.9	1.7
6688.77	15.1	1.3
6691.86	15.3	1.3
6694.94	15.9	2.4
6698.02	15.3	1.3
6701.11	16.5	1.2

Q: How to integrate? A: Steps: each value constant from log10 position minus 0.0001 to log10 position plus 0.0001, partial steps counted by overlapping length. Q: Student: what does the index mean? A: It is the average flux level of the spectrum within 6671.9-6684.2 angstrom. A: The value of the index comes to 16.3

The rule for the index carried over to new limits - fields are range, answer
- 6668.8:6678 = 15.4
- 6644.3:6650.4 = 16.2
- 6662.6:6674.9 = 16.5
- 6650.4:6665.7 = 15.5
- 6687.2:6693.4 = 15.2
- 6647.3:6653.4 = 13.9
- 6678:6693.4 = 16.4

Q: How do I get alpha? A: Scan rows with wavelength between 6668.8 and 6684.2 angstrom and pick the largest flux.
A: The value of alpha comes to 17.9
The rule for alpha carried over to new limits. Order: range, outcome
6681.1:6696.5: 17.6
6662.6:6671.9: 19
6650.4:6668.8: 25.4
